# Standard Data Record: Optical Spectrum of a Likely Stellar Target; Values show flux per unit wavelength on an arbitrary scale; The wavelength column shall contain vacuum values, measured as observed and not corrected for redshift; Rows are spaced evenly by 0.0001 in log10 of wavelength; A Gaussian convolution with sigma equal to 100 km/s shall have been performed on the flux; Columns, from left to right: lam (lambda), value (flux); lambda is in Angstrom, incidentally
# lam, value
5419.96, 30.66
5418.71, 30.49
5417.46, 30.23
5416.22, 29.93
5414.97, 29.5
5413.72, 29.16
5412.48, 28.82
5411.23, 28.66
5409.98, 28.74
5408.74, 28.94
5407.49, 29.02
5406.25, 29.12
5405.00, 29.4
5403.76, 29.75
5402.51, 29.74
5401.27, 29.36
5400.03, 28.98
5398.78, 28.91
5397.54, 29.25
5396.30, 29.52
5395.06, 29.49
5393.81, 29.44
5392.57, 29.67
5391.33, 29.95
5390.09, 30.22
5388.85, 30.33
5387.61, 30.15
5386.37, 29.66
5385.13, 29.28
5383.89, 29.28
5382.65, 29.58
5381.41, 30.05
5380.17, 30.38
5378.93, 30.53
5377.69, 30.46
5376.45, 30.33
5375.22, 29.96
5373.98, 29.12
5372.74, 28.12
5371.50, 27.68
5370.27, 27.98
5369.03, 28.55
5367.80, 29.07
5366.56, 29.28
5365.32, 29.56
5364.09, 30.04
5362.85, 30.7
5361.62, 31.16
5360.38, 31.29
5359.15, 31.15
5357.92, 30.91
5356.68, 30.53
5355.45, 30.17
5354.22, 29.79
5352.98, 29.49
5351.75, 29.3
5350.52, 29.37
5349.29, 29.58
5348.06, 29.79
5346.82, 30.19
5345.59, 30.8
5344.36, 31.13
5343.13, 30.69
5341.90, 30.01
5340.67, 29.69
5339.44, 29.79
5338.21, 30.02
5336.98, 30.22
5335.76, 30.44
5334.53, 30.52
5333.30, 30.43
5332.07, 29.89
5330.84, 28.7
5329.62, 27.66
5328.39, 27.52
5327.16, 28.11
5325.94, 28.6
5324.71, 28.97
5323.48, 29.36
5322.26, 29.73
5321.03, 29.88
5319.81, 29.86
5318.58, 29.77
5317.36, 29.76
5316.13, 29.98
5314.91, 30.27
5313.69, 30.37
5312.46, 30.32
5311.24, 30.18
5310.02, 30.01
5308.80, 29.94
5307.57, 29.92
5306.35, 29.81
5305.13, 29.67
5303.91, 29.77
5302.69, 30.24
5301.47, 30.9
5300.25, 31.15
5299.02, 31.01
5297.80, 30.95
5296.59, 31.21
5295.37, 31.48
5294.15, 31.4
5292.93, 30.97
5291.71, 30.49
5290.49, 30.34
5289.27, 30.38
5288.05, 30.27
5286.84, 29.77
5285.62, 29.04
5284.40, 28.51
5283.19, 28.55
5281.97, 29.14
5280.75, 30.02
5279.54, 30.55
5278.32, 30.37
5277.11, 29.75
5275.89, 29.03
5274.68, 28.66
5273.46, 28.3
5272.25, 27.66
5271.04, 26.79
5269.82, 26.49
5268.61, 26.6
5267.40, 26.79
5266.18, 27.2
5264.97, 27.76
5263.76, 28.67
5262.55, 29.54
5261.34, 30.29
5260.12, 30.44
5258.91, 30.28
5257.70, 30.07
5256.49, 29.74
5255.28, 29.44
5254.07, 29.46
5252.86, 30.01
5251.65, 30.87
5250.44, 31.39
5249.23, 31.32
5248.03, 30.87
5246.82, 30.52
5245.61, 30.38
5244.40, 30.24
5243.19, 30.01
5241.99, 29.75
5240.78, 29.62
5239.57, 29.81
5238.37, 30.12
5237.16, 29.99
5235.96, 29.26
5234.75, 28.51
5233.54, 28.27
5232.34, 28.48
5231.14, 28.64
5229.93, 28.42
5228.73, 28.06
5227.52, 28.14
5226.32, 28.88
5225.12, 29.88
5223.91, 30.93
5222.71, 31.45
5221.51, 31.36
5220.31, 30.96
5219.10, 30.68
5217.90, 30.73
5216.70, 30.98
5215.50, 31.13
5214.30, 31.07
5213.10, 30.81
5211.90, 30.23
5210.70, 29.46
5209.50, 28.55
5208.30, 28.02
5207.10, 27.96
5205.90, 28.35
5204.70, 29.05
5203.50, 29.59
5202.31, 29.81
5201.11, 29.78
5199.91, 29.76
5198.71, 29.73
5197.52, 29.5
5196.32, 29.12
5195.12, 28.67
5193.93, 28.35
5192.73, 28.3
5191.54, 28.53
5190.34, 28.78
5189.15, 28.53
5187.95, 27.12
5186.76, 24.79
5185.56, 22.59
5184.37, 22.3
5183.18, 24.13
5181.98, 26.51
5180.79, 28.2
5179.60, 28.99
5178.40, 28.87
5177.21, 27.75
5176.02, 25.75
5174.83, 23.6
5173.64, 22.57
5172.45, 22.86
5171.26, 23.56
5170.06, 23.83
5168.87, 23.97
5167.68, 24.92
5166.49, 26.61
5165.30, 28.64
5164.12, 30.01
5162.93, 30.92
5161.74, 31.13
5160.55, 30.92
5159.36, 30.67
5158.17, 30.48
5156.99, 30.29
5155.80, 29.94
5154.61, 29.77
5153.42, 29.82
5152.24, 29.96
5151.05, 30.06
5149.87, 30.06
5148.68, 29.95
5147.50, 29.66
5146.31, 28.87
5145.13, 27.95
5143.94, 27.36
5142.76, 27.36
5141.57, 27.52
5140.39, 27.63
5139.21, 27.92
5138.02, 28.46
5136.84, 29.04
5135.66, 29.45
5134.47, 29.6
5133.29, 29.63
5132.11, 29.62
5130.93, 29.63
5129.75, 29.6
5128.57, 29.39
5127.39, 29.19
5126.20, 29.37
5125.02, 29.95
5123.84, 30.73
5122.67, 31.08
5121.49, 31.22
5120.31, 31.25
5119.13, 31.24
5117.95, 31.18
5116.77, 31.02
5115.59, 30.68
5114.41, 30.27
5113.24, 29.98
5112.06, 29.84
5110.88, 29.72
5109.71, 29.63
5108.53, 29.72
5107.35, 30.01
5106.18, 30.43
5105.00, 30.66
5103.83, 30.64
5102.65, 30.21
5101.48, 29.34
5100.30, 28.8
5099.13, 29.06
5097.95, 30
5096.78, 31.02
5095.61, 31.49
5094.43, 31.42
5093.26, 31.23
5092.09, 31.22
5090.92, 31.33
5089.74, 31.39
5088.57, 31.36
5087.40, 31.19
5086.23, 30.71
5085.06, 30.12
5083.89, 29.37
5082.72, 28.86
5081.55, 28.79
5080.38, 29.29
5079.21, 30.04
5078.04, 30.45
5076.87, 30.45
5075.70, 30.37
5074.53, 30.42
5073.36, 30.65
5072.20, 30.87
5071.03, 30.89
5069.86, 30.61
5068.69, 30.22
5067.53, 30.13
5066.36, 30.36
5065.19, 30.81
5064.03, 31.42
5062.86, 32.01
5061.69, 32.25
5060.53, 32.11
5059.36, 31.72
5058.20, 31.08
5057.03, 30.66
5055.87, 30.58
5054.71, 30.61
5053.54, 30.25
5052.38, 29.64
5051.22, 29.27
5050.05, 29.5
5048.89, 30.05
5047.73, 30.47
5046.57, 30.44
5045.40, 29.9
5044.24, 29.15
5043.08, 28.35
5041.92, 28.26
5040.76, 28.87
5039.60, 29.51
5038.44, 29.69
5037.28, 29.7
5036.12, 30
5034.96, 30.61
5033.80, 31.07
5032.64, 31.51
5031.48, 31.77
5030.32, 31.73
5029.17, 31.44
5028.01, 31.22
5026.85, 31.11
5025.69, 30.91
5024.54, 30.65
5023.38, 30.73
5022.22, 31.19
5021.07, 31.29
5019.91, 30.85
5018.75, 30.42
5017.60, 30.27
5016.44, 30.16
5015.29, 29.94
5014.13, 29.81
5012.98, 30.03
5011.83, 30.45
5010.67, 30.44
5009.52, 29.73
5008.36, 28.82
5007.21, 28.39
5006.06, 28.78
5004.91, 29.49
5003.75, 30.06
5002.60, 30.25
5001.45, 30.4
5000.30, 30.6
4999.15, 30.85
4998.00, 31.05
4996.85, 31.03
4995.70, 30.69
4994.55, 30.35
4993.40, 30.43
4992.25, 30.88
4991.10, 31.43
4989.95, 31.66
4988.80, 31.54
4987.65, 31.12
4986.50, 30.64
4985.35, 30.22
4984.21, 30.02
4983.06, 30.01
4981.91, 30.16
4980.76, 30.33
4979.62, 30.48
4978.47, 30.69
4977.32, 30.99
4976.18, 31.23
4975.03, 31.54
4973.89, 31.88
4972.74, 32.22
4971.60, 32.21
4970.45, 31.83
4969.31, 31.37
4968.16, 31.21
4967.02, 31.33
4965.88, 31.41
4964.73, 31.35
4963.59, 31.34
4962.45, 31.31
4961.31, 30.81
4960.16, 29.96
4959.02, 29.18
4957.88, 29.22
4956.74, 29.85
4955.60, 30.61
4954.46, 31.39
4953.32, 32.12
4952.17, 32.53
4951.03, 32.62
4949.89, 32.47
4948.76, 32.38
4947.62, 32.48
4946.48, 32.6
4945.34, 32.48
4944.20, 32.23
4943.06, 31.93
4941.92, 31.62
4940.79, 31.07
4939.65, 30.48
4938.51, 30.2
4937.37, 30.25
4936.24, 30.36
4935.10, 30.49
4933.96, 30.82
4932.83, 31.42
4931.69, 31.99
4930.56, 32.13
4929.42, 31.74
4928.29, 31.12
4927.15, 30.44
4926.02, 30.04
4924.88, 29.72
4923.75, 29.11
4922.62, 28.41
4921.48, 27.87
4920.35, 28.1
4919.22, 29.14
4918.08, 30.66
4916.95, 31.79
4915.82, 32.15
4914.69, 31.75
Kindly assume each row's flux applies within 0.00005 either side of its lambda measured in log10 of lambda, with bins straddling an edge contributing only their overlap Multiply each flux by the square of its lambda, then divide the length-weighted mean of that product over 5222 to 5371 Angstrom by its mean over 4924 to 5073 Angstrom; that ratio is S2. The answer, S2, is 1.08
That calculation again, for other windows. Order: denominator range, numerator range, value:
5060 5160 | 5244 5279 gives 1.03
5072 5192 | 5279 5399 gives 1.11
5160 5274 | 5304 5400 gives 1.09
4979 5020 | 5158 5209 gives 0.98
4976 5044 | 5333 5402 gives 1.13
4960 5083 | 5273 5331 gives 1.09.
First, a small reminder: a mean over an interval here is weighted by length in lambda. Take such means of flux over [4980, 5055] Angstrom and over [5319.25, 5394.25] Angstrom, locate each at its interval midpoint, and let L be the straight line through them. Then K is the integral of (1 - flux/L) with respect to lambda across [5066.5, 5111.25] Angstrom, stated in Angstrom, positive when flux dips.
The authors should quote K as -0.20 Angstrom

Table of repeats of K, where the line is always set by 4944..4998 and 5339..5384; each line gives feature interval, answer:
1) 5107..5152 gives 1.5 Angstrom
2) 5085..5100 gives 0.0 Angstrom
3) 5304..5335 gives 0.5 Angstrom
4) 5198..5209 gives 0.5 Angstrom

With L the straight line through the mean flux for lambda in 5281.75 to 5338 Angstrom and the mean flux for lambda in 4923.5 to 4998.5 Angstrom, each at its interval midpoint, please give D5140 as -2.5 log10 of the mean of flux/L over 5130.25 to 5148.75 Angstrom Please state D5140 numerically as 0.07 mag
